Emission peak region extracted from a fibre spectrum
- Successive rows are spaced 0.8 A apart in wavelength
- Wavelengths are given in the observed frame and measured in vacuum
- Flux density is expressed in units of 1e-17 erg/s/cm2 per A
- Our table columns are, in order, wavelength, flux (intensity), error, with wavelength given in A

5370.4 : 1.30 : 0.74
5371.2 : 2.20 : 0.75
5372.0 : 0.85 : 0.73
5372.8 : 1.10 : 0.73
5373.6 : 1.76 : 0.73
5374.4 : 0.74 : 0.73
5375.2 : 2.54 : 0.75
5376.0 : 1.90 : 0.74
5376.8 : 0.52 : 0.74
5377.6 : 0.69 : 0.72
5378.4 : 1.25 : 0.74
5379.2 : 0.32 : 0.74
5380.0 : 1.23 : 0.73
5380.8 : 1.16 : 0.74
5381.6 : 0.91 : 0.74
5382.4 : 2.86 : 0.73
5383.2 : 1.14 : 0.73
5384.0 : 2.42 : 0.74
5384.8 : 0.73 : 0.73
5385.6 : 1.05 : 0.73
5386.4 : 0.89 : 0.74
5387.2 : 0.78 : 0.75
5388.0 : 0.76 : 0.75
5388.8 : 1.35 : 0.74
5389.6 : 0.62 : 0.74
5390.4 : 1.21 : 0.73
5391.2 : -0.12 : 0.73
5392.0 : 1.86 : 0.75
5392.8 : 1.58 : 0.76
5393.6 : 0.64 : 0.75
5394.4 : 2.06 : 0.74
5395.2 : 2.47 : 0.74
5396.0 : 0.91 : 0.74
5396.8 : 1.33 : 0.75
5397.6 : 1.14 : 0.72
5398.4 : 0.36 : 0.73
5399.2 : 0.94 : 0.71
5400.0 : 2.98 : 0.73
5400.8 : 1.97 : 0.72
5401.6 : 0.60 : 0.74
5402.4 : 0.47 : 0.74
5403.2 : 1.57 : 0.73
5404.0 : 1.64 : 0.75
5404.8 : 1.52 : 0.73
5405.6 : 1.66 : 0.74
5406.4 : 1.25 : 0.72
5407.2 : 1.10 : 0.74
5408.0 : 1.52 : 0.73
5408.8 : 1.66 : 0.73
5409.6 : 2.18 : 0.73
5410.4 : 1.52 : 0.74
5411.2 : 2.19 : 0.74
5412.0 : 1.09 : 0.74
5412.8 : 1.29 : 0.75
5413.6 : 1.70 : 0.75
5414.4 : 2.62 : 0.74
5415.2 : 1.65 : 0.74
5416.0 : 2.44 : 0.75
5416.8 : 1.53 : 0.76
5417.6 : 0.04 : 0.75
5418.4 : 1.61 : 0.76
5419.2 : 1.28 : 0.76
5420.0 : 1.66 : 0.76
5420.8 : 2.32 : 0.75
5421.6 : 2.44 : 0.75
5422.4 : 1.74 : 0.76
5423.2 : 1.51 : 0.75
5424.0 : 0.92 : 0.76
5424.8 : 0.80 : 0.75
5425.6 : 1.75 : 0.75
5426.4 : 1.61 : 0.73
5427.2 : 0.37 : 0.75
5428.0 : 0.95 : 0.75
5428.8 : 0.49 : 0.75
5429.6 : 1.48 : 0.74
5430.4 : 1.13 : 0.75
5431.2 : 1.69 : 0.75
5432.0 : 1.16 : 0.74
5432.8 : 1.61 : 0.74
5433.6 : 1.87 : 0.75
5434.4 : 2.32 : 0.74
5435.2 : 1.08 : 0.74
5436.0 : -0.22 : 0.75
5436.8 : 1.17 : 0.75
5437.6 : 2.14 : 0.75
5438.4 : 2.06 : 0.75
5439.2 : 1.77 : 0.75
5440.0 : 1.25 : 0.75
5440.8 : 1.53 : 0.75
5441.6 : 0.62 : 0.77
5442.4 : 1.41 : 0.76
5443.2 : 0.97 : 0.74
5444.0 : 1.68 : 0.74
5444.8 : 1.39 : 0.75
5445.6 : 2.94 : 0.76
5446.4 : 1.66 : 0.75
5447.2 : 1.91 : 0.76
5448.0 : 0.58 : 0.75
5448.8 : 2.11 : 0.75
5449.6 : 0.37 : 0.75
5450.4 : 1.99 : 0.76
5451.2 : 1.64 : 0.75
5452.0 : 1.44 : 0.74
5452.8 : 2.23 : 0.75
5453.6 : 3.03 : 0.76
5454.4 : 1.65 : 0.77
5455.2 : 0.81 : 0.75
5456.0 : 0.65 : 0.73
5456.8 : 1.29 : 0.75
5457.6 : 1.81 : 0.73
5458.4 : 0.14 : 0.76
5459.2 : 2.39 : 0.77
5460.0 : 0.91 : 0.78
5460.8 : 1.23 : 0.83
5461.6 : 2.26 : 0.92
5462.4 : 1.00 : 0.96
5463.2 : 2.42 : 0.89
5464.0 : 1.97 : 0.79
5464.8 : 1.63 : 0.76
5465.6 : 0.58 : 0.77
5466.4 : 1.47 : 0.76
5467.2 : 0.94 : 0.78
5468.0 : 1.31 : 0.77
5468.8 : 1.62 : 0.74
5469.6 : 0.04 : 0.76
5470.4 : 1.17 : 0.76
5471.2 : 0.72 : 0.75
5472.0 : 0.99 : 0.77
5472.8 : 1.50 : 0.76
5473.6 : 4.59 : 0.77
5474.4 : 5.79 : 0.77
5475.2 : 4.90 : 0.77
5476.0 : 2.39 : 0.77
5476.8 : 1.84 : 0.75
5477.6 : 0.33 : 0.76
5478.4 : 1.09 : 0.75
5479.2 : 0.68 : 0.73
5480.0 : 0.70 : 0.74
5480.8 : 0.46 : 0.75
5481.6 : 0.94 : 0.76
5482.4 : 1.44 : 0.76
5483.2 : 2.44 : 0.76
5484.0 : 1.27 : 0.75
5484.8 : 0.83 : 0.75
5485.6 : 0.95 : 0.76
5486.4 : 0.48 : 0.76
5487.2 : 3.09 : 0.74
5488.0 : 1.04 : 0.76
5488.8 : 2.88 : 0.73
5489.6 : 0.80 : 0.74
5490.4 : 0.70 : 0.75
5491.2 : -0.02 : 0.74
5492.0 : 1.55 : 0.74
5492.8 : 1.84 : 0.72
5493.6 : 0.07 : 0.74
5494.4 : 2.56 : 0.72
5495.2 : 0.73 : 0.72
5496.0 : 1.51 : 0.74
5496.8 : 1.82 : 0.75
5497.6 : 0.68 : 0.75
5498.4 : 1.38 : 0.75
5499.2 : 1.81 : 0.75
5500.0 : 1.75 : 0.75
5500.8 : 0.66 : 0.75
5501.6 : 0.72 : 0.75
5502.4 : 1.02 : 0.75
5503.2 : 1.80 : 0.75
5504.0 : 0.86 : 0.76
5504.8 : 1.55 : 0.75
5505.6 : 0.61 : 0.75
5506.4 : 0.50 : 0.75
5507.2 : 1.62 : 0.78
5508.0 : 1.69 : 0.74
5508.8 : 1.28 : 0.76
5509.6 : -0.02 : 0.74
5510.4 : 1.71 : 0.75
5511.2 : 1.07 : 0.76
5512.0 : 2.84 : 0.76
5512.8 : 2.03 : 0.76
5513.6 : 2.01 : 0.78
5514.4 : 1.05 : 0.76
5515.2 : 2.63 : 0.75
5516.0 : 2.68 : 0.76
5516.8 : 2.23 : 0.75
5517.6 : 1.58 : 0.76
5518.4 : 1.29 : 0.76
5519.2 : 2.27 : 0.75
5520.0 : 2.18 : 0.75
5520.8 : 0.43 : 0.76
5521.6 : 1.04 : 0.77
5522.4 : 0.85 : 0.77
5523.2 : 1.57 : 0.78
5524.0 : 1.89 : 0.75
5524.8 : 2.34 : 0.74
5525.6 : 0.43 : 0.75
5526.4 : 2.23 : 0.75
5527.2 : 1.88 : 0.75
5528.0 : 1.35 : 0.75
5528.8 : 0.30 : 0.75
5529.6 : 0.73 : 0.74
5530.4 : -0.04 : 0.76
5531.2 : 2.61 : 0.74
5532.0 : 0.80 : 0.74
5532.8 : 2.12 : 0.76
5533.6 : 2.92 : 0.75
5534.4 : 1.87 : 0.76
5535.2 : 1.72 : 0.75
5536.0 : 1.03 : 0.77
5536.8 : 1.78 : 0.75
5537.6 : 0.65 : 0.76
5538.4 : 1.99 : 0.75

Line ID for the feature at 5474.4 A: Hbeta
